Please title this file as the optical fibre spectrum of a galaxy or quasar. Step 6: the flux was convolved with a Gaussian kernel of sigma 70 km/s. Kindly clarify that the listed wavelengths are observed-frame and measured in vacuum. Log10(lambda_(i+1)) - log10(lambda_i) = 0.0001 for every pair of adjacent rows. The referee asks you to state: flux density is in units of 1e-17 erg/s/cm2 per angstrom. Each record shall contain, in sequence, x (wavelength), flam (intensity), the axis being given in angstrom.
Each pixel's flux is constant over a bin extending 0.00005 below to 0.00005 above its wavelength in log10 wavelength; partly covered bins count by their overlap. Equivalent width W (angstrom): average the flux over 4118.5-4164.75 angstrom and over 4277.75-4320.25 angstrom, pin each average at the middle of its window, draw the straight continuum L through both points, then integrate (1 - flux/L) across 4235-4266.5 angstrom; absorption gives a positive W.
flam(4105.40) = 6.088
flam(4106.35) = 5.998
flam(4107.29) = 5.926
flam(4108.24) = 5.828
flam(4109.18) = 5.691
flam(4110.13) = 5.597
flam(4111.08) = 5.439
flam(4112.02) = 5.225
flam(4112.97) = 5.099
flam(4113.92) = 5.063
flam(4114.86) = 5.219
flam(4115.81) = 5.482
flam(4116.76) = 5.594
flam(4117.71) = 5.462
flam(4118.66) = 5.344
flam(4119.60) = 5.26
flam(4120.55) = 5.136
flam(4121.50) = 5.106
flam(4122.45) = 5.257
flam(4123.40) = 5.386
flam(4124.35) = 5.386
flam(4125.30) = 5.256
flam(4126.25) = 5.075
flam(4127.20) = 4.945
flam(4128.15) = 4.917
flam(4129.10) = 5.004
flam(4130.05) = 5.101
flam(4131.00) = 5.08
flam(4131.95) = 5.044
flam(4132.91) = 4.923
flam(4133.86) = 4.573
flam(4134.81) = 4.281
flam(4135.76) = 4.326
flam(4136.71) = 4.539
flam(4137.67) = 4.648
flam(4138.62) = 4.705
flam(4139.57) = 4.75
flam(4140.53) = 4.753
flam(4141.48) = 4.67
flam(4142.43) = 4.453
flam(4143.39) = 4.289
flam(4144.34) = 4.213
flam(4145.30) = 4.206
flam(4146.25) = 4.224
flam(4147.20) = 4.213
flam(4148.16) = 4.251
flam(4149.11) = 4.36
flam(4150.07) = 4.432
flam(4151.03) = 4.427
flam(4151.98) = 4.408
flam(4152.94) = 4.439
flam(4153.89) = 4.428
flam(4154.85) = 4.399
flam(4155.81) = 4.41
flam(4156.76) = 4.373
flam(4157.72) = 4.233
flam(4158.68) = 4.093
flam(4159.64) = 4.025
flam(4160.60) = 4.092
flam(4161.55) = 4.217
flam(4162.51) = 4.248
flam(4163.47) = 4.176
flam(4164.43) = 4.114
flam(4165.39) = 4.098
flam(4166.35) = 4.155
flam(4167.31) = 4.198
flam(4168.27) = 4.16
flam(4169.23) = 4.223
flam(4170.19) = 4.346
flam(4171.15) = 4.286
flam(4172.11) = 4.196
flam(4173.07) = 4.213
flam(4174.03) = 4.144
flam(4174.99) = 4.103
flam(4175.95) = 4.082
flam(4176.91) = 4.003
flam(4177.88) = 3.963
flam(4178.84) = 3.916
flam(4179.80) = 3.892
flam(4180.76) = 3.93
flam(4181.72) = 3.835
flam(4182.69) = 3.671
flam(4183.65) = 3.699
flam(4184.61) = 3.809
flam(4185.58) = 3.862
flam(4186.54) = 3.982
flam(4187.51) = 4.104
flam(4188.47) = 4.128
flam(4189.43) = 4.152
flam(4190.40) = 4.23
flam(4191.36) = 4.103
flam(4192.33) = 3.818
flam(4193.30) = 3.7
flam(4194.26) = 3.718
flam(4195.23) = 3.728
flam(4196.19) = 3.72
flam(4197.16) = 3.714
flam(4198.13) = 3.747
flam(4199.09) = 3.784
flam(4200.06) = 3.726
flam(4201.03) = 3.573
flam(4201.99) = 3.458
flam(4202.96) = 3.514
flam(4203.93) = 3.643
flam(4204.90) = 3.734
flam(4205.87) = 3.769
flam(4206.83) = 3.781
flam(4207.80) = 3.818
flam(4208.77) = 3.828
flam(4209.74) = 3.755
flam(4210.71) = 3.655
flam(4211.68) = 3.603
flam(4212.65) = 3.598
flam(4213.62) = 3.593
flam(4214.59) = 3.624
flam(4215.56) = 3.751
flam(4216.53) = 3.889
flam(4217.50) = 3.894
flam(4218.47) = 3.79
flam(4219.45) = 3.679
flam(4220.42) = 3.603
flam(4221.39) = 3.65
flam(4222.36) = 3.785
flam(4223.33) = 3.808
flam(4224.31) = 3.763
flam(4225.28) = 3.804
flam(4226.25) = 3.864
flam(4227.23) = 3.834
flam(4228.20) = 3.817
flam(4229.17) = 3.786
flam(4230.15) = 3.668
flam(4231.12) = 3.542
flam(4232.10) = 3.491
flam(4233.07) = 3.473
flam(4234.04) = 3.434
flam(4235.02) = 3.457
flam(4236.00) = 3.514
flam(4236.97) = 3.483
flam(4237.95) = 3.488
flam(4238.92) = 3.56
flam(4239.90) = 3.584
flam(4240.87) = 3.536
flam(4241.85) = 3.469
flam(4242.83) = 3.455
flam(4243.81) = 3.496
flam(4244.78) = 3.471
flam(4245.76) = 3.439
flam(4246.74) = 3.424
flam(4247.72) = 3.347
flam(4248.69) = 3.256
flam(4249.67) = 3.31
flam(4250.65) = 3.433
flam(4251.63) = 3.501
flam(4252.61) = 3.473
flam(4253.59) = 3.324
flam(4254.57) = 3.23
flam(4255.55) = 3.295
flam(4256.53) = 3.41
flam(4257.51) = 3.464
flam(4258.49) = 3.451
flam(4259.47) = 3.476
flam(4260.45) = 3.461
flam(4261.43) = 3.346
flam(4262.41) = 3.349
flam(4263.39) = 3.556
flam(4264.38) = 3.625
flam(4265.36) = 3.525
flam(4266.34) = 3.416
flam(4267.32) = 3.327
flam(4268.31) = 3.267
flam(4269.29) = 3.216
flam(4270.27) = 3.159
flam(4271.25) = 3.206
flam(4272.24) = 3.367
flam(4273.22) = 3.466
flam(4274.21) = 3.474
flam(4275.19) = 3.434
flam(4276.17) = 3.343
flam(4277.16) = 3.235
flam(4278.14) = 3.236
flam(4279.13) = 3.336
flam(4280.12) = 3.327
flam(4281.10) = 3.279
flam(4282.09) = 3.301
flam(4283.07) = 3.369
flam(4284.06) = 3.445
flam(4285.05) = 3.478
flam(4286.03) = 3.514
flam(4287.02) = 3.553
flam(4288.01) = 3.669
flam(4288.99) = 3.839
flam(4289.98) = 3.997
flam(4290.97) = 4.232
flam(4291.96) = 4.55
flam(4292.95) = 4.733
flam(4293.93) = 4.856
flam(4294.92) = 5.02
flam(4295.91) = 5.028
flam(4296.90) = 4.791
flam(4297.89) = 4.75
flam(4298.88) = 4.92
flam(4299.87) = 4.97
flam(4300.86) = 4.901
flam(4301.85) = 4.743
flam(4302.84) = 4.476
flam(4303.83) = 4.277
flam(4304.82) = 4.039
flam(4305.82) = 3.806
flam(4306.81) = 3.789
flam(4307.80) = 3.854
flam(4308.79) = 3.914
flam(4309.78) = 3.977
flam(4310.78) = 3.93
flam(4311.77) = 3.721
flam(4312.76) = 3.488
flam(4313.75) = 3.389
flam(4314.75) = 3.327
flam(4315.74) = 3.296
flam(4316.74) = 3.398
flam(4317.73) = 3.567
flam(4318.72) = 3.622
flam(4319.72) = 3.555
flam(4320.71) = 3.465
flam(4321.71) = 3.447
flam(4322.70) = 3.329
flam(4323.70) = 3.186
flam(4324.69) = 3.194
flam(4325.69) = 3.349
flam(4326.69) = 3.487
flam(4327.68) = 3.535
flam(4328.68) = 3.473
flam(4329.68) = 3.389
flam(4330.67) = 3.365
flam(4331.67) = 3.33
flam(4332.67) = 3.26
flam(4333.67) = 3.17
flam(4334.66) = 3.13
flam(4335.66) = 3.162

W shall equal 5.4 angstrom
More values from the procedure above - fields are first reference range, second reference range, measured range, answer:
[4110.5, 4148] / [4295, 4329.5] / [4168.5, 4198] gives 4.1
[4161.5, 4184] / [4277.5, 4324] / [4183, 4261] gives 7.1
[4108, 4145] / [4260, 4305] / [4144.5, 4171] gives 2.9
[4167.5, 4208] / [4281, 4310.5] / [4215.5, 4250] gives 3.6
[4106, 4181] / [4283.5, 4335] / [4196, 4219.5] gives 3.4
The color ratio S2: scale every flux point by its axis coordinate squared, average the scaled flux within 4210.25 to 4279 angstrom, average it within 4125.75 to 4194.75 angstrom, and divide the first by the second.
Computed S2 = 0.9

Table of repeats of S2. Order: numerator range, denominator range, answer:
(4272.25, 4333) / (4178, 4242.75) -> 1.06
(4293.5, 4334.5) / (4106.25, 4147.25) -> 0.84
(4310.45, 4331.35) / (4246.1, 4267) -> 1.04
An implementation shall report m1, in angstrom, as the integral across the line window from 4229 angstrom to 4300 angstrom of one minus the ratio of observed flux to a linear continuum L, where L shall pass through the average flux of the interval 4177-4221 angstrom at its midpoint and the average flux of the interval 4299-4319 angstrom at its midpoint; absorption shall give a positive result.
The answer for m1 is 4.8 angstrom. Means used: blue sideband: 3.79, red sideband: 3.95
